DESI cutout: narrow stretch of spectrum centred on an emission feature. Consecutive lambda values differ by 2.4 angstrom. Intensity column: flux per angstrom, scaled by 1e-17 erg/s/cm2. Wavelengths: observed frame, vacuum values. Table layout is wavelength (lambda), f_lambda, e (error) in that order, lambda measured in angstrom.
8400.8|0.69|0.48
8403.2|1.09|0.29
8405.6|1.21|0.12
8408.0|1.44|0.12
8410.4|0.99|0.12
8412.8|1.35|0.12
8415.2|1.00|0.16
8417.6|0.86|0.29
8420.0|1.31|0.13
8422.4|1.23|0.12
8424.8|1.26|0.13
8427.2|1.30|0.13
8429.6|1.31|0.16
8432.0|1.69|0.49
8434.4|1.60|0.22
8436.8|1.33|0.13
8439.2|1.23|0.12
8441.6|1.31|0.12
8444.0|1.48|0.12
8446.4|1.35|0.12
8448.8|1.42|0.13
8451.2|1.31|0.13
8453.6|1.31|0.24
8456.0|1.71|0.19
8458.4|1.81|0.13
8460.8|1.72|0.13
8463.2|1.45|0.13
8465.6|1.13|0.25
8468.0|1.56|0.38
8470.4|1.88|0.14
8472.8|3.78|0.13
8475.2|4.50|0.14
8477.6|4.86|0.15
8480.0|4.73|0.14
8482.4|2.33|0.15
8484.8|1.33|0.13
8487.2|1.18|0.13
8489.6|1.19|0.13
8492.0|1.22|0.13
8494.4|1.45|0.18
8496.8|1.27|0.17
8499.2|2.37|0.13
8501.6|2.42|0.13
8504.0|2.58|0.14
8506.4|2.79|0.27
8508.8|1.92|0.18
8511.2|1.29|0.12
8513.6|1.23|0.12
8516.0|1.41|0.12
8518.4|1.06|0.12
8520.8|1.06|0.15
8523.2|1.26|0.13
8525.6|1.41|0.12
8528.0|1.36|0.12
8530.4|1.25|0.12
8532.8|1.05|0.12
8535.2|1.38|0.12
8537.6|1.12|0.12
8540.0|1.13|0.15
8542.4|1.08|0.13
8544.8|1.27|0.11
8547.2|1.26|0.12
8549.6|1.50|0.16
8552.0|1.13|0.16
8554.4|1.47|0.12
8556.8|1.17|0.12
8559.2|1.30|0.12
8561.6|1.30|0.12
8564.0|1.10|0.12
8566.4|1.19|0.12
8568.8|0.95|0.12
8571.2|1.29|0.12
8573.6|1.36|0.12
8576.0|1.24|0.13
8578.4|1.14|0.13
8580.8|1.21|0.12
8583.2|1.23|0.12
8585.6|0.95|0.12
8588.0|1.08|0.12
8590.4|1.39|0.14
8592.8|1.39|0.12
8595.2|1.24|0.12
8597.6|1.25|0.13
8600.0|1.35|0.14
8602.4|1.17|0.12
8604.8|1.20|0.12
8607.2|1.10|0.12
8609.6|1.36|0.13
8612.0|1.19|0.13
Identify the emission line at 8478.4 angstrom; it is H-alpha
